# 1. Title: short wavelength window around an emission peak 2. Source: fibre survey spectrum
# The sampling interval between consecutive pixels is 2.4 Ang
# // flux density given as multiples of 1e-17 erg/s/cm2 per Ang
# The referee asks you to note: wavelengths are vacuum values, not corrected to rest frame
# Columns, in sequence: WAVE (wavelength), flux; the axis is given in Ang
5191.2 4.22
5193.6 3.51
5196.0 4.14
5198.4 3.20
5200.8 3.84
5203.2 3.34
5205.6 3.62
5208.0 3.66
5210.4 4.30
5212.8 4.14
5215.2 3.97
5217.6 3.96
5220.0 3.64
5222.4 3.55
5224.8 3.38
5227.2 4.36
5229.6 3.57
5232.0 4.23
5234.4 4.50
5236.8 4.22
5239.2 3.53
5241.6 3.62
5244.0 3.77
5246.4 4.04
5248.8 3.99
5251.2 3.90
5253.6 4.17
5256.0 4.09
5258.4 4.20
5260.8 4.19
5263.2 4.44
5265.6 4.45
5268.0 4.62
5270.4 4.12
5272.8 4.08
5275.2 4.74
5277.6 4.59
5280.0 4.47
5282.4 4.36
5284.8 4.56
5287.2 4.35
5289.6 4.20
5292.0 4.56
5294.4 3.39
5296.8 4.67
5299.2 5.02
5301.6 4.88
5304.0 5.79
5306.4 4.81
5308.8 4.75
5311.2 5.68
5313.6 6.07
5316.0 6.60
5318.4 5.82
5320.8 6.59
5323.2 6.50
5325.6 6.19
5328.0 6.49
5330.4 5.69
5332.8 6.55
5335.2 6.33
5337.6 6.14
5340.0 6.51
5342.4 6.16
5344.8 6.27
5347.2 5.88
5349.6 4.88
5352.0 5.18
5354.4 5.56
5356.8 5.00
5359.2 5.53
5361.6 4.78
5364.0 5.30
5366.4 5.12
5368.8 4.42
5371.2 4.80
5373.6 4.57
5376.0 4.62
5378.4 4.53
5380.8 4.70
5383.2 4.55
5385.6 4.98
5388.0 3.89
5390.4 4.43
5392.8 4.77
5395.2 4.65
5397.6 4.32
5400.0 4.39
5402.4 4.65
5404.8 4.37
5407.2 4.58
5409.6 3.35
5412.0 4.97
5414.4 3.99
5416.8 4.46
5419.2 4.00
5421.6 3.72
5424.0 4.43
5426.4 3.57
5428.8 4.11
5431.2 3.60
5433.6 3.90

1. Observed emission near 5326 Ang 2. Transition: Mg II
